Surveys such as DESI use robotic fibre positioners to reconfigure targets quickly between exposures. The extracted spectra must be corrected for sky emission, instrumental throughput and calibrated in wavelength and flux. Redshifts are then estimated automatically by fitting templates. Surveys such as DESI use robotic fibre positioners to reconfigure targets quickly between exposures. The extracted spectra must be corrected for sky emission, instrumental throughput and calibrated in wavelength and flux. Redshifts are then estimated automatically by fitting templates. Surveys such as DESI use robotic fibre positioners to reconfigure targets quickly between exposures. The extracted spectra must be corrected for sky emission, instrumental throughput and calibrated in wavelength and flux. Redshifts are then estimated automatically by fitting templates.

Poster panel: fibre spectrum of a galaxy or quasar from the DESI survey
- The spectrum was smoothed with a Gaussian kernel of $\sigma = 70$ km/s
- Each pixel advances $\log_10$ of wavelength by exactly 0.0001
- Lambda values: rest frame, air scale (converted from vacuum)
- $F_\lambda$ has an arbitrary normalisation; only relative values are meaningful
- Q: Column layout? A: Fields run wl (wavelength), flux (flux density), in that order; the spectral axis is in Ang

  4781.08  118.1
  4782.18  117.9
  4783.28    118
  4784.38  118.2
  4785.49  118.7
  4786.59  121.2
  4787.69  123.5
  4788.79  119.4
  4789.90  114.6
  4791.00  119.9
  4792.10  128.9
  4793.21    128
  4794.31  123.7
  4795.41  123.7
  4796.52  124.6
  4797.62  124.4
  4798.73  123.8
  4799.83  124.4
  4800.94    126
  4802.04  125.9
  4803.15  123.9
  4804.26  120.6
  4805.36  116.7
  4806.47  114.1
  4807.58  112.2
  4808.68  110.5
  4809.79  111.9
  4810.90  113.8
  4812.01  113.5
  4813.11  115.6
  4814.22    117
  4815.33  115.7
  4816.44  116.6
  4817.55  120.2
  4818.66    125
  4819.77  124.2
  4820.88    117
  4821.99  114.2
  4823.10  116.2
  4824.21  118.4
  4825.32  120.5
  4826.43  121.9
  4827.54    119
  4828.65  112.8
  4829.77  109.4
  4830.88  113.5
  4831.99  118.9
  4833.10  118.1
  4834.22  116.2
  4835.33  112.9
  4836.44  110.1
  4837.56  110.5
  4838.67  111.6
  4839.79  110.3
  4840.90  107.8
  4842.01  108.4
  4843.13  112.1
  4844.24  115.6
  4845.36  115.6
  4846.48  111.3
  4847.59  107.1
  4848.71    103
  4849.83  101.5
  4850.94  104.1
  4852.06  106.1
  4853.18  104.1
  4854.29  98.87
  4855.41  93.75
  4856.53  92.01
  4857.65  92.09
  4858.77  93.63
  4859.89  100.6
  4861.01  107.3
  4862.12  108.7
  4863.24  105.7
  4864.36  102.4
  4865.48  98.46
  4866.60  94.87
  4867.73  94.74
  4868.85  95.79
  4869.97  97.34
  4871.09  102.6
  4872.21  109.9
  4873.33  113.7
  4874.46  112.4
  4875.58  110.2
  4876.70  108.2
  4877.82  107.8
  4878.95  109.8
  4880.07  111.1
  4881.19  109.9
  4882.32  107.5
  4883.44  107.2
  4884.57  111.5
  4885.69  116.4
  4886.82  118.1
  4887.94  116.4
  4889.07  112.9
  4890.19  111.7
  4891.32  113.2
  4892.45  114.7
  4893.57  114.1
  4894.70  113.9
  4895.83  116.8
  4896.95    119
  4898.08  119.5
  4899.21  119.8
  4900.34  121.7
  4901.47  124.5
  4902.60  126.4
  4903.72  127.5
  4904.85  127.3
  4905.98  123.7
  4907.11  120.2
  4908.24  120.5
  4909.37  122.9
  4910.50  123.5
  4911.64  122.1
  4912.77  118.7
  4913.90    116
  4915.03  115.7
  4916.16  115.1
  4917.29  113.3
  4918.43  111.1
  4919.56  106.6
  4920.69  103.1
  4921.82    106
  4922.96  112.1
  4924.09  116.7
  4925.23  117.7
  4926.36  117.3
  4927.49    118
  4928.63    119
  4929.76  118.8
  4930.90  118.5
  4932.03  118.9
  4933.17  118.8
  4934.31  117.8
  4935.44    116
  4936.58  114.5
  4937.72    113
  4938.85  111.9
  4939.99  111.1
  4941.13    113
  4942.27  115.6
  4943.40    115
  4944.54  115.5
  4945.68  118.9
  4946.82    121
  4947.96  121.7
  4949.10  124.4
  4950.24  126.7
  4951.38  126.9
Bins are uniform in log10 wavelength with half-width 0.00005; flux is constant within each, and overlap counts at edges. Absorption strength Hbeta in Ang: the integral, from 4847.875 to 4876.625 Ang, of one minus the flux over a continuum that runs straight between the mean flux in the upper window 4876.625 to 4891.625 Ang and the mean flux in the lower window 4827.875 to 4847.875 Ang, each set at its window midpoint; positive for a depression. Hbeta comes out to 2.60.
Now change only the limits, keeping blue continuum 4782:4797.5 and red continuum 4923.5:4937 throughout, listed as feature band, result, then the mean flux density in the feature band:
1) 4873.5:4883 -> 0.7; 110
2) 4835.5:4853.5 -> 1.7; 109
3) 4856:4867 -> 1.8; 99.7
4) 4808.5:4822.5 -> 0.5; 117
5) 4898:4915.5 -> -0.5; 122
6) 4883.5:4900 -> 0.5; 115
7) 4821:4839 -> 0.8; 115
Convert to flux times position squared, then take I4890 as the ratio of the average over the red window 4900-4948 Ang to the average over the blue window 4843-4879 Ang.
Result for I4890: 1.2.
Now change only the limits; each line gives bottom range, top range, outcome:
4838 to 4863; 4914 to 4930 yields 1.12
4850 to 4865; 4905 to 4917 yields 1.22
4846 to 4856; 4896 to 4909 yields 1.21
